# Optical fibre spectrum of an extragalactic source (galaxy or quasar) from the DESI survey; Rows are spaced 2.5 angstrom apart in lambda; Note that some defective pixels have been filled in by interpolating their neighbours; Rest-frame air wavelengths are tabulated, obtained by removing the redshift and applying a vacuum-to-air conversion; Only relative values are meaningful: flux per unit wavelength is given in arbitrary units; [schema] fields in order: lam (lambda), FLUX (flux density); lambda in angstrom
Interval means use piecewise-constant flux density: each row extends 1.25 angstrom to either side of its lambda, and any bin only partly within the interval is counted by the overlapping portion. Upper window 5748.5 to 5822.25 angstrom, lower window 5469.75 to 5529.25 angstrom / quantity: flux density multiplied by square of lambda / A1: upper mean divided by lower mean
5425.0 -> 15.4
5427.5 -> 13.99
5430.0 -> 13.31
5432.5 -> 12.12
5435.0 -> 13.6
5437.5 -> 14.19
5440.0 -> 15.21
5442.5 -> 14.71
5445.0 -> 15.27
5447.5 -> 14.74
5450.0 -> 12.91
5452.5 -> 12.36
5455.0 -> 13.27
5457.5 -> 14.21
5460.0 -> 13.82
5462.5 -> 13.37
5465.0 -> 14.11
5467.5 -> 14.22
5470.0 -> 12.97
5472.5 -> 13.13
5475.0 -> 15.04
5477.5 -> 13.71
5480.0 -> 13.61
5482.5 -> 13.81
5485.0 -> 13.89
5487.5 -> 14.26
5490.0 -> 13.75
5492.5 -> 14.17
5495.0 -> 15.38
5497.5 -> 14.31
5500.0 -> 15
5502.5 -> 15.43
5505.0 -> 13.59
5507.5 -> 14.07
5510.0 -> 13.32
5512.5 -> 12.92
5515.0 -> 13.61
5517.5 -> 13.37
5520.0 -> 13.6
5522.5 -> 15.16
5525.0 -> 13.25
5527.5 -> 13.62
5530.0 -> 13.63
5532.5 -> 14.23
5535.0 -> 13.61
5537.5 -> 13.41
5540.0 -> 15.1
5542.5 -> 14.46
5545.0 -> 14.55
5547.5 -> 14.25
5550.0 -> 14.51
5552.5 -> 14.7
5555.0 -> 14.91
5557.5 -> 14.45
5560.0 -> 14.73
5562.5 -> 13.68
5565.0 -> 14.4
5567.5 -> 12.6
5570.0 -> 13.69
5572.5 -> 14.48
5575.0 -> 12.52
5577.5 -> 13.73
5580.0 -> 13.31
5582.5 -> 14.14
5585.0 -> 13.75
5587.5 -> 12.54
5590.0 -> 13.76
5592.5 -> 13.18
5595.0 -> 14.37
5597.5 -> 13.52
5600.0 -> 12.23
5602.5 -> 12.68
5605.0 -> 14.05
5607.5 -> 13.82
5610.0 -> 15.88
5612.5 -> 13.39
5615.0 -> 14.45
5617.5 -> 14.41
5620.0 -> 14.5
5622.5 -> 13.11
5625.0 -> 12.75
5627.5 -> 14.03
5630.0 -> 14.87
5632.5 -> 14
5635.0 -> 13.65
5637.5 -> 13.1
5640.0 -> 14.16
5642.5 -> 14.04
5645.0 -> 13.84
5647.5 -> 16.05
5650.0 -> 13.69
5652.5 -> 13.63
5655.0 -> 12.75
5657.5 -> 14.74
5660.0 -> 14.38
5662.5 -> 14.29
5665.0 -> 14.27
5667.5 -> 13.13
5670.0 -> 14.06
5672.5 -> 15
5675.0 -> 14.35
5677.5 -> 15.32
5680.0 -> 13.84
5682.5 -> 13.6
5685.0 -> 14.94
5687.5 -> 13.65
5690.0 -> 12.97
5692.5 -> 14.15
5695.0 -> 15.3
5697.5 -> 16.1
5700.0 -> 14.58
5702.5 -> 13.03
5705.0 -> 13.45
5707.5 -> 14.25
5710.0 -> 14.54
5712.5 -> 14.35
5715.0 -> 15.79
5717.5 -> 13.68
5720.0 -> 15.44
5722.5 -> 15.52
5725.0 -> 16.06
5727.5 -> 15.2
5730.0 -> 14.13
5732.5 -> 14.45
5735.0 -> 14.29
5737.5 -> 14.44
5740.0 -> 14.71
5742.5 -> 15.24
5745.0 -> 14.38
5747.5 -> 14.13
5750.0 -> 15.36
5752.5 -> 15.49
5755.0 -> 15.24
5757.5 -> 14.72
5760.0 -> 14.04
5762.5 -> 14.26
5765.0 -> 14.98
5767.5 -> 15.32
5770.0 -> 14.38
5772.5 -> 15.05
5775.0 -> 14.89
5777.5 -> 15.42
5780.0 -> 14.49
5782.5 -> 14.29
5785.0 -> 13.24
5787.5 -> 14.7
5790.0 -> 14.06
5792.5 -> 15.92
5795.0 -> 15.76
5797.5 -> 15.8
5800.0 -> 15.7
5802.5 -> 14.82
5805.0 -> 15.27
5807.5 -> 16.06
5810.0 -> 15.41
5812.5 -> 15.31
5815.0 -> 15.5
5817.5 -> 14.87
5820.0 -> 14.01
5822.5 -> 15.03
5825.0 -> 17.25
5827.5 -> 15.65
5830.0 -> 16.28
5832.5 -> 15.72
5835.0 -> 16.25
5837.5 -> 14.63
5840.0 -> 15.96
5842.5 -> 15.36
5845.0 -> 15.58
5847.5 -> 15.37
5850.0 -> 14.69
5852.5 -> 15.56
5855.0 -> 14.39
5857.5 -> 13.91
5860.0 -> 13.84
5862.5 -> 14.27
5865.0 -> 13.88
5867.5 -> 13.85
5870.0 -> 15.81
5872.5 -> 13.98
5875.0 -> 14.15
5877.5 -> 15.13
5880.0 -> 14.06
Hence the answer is 1.19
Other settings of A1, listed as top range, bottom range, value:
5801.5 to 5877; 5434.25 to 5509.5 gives 1.22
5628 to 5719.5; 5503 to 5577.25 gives 1.07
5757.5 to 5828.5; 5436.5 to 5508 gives 1.20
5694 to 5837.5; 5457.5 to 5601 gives 1.17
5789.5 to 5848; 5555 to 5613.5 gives 1.23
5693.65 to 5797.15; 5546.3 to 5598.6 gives 1.13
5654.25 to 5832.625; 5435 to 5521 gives 1.16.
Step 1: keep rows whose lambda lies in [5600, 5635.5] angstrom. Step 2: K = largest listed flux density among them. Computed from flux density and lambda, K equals 15.88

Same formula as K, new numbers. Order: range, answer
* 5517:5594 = 15.16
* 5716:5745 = 16.06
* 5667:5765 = 16.1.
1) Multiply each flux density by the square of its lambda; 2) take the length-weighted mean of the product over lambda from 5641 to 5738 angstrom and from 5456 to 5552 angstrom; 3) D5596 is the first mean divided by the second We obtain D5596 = 1.10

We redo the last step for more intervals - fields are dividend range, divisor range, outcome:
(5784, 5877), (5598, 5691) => 1.15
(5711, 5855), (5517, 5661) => 1.16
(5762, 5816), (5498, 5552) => 1.18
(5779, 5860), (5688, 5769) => 1.07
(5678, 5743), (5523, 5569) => 1.09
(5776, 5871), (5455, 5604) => 1.21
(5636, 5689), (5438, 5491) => 1.09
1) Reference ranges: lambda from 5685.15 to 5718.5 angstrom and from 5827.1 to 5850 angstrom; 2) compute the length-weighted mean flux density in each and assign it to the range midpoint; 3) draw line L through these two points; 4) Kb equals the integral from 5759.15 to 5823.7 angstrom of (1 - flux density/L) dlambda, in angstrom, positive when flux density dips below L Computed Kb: 0.9 angstrom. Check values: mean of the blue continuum 14.3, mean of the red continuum 15.6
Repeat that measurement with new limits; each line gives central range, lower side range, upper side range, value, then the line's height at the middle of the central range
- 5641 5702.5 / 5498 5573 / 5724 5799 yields 1.1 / 14.5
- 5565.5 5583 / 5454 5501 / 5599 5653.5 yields 0.6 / 14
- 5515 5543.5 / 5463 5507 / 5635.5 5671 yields 0.3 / 14.1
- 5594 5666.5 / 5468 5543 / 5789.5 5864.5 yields 2.7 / 14.5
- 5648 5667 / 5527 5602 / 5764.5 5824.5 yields 0.4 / 14.3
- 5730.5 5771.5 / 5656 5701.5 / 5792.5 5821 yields 0.6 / 14.9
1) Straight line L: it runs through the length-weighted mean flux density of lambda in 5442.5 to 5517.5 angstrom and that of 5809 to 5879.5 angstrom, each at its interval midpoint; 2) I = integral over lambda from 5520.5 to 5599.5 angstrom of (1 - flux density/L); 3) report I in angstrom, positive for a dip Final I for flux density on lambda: 1.4 angstrom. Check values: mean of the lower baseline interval 13.9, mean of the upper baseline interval 15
